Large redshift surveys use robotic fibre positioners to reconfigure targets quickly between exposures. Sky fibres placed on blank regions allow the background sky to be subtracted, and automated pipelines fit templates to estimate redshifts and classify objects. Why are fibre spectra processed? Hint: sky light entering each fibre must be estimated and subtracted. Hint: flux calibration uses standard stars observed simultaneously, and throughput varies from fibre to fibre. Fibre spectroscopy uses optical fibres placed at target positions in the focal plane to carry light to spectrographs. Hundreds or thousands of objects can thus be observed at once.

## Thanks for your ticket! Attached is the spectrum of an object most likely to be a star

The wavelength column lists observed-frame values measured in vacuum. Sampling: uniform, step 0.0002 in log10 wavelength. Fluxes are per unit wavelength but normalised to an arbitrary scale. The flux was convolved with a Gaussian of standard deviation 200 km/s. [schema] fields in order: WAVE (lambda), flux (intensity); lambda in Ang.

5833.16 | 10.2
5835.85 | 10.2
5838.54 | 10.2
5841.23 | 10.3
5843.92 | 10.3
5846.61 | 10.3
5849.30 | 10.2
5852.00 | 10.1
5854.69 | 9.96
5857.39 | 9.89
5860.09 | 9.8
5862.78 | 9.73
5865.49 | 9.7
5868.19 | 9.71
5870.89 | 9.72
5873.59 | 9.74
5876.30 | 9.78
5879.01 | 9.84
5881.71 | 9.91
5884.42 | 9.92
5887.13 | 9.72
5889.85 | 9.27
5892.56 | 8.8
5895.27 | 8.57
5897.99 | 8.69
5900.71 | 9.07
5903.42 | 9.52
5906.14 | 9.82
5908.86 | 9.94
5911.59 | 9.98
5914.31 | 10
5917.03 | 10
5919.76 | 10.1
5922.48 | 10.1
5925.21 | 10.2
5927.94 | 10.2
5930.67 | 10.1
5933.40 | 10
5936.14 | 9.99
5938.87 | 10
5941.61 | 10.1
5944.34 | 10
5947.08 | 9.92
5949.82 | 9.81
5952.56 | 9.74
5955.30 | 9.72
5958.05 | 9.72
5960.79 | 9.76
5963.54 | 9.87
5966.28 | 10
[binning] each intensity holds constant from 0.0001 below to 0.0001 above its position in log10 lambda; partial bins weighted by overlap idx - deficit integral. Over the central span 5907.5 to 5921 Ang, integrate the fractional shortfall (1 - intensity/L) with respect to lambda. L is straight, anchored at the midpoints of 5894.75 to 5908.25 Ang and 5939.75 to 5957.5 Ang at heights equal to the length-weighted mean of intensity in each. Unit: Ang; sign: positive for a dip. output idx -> -0.9 Ang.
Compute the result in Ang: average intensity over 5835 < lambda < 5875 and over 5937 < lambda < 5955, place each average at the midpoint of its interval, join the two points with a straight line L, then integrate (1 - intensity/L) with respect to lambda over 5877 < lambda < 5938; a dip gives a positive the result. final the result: 1.41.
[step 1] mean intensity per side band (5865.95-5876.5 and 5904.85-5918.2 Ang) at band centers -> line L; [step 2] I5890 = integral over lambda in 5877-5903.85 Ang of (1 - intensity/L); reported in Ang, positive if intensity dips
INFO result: 1.4 Ang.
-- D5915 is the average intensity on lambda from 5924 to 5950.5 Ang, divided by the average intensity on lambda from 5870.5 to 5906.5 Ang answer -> 1.06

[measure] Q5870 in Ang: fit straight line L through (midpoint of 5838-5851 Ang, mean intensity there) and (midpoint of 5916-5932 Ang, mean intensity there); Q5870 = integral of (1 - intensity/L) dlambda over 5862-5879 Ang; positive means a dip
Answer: 0.8 Ang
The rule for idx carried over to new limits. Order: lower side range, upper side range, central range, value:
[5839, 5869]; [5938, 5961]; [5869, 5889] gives 0.37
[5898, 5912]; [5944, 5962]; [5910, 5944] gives -1.40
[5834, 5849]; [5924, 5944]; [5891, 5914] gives 1.83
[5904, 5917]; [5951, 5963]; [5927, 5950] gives -0.49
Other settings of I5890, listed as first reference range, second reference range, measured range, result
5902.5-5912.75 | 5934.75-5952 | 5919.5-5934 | -0.3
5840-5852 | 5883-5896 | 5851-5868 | 0.2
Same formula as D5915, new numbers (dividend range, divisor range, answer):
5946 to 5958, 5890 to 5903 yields 1.10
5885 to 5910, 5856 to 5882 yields 0.95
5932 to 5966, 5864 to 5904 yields 1.05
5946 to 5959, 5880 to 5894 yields 1.03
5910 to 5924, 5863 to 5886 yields 1.03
